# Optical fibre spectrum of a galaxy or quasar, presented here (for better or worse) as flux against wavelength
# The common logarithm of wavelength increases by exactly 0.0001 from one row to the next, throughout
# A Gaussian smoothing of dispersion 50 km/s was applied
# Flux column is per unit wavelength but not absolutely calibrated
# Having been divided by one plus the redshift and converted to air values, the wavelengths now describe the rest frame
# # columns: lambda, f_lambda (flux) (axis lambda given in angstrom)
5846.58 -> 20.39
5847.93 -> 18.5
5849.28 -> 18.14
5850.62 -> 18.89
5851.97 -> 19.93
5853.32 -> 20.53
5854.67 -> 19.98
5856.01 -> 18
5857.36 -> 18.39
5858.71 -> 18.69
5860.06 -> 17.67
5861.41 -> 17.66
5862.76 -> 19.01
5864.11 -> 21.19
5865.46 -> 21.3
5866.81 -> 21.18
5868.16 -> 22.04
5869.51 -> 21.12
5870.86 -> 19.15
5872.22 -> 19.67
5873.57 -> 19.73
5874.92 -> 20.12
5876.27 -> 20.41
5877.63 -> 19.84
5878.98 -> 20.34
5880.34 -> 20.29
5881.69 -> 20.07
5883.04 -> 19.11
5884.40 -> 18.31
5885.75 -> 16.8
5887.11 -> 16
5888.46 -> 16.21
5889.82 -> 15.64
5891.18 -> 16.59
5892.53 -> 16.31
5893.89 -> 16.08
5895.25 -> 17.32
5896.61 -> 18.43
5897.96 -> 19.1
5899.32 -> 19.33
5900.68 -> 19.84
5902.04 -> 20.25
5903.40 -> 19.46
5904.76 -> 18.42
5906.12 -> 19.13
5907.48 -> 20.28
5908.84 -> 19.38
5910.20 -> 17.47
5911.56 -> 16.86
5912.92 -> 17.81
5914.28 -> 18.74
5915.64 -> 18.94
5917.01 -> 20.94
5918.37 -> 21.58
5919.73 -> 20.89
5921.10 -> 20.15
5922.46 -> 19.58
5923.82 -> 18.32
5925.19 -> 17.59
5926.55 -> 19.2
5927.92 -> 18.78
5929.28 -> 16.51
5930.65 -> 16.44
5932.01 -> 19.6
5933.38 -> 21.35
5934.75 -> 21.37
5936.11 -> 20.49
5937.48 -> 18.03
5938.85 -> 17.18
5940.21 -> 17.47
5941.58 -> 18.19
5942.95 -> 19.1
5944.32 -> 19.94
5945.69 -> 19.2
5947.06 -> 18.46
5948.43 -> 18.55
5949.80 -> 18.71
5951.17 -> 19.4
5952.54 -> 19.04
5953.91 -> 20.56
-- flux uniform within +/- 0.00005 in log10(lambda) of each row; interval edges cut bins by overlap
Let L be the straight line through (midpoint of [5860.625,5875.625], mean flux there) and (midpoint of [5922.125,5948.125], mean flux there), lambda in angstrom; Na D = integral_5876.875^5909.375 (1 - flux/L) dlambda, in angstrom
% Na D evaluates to 2.0 angstrom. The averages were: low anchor 20.2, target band 18.4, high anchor 18.8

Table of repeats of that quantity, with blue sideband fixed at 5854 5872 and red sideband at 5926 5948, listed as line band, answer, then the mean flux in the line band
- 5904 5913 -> 0.29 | 18.5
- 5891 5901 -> 0.73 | 17.9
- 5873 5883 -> -0.30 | 20.1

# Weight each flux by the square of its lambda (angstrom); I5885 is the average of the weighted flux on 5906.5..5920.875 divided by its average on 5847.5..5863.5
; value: 1.05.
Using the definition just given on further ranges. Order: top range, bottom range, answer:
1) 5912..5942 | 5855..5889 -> 1.00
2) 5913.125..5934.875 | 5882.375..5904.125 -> 1.09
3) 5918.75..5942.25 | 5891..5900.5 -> 1.08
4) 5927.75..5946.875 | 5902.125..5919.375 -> 0.99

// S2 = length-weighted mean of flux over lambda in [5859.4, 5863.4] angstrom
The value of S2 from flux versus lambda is 18.1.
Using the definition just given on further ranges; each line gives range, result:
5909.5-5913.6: 17.4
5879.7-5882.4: 20.2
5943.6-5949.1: 19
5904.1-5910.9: 18.9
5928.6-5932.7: 17.5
